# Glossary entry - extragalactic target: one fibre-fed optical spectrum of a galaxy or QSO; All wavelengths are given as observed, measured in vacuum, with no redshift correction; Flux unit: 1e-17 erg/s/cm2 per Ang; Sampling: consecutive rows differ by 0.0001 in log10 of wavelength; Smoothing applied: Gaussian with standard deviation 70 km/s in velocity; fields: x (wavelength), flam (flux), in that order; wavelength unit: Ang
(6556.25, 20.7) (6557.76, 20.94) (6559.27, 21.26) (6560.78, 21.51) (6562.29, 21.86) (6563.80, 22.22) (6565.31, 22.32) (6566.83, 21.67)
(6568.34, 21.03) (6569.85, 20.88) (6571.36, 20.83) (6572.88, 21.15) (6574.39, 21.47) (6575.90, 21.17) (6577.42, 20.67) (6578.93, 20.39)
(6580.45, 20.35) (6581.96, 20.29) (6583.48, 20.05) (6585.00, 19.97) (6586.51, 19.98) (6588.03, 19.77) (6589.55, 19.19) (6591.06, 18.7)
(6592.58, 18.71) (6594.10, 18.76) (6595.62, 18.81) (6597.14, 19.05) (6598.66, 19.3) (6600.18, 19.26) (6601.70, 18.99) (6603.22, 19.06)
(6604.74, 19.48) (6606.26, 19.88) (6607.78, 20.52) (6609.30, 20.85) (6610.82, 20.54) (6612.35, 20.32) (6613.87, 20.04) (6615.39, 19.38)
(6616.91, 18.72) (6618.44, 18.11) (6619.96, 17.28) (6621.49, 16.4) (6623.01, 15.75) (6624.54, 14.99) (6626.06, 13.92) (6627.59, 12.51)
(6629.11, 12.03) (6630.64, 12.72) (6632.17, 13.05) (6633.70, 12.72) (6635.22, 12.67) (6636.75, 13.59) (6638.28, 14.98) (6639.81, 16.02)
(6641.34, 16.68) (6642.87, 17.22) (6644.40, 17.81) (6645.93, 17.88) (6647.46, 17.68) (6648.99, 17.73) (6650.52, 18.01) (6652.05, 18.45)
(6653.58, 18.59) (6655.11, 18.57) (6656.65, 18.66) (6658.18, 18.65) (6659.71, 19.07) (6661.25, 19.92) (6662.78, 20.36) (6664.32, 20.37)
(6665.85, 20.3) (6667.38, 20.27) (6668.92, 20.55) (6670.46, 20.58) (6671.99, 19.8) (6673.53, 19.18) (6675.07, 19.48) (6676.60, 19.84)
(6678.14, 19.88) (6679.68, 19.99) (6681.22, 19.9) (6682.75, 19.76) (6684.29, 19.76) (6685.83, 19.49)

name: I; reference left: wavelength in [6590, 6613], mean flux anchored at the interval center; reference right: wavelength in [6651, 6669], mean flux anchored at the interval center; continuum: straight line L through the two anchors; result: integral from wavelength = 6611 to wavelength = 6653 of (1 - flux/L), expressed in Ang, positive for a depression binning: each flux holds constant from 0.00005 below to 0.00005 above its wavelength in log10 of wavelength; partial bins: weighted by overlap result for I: 6.9 Ang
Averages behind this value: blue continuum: 19.5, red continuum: 19.4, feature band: 16.2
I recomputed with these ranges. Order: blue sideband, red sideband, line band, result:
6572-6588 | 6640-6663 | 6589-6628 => 2.3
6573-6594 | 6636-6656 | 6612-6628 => 1.2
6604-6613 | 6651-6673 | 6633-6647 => 3.0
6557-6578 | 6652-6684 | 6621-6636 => 4.9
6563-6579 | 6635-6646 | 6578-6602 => 0.4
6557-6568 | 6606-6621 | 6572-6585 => 0.2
